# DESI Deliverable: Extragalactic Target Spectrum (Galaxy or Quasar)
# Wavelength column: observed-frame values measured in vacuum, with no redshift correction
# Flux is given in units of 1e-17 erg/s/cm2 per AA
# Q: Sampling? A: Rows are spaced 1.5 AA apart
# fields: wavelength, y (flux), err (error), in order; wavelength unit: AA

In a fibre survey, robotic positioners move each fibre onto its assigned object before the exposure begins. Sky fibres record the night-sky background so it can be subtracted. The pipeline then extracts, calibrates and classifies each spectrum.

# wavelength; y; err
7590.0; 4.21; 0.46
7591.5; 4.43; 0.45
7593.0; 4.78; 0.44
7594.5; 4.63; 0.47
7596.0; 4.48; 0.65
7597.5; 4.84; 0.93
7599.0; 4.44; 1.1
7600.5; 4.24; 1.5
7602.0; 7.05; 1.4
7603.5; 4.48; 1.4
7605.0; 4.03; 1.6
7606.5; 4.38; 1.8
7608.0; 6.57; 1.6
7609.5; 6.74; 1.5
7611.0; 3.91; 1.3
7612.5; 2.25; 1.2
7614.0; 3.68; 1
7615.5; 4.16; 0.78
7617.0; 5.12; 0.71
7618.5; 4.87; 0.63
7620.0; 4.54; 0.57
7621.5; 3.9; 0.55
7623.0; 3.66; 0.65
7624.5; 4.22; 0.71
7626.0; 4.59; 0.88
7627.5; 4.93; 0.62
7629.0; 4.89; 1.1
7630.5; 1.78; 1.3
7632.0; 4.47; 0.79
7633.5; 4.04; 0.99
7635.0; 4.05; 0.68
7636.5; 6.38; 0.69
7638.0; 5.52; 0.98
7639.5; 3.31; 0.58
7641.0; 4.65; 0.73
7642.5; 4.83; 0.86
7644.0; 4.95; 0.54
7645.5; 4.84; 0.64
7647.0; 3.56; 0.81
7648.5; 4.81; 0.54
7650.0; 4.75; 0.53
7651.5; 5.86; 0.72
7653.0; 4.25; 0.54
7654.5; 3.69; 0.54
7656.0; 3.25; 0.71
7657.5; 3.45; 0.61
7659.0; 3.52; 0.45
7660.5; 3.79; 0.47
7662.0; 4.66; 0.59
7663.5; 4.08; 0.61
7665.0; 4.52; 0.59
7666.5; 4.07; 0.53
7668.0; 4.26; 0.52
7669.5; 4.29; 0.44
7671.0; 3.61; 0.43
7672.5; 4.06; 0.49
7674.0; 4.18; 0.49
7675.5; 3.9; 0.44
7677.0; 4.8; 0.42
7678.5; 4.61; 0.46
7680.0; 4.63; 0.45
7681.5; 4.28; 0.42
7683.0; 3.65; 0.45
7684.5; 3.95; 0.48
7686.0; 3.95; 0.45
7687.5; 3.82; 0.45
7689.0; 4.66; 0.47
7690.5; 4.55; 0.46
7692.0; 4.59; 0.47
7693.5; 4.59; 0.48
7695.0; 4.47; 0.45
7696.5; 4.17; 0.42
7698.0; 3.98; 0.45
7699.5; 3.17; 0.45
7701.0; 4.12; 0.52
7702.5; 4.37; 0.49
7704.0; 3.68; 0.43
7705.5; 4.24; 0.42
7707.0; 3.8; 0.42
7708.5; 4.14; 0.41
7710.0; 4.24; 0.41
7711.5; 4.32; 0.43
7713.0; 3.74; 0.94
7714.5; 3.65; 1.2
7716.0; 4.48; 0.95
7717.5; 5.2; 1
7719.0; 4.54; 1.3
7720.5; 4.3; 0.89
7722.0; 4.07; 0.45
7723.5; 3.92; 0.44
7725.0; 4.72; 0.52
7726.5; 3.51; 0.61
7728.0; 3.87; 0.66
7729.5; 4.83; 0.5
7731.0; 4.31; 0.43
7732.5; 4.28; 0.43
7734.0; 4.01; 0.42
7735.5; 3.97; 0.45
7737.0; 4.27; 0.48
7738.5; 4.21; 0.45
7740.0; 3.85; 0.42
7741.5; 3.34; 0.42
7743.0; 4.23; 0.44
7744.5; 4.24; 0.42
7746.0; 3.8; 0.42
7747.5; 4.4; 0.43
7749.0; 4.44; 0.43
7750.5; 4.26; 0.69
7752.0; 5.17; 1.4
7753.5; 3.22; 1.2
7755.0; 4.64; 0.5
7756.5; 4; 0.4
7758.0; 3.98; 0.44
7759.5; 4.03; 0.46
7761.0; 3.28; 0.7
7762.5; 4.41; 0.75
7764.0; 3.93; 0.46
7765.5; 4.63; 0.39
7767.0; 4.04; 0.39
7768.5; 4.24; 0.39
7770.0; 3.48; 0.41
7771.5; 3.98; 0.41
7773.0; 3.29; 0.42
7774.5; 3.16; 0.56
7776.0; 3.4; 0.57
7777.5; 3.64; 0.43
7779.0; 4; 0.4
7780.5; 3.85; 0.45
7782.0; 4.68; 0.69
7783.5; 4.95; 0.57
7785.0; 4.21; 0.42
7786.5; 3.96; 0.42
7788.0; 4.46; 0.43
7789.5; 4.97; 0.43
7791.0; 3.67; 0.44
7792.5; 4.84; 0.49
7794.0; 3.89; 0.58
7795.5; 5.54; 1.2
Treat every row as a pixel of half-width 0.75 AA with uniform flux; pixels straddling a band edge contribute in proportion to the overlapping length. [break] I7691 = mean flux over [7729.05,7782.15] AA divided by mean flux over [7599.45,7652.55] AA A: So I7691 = 0.88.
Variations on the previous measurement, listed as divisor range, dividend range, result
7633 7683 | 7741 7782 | 0.92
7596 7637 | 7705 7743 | 0.92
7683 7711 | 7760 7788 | 0.96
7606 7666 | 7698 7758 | 0.94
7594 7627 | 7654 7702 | 0.90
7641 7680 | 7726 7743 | 0.95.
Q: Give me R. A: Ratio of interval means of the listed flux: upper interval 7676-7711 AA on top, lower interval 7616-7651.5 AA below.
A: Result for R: 0.93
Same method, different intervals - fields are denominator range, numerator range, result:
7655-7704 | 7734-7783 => 0.97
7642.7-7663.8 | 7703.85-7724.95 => 0.98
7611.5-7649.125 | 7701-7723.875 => 0.97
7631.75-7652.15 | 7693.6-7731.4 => 0.88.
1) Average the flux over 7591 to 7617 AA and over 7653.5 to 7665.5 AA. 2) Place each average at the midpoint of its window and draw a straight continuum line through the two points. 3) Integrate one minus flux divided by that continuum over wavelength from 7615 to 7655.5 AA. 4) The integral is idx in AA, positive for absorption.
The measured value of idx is -2.5 AA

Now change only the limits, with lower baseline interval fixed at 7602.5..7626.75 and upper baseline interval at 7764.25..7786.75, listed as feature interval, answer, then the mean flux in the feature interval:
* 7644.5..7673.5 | 1.0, 4.18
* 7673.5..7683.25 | -0.1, 4.33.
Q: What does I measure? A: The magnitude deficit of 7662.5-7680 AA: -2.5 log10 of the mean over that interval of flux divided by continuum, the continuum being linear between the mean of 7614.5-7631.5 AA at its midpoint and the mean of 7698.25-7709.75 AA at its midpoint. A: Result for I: -0.05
